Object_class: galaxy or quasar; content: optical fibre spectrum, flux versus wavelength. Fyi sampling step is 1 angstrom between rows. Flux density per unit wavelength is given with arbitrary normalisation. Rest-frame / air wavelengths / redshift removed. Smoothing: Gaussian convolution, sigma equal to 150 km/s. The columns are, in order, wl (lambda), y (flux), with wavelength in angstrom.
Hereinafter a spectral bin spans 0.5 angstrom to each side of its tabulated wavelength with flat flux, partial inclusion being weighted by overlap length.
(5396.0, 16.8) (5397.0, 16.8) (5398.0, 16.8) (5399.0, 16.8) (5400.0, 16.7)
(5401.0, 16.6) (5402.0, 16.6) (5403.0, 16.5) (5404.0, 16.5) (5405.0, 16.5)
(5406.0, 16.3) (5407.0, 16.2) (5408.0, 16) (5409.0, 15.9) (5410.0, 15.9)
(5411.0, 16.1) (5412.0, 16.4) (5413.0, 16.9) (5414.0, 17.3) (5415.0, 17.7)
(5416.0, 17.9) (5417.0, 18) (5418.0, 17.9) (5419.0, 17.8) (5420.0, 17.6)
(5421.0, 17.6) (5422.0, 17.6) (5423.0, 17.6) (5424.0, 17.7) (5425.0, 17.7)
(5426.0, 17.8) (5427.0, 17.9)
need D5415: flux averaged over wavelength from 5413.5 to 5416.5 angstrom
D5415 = 17.6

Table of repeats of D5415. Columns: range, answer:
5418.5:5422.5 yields 17.7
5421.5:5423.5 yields 17.6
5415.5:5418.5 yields 17.9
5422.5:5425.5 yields 17.7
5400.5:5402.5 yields 16.6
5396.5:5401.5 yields 16.7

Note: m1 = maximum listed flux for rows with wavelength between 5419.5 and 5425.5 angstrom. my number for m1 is 17.7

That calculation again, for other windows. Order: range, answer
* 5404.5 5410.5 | 16.5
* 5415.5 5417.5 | 18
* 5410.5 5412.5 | 16.4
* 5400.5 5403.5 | 16.6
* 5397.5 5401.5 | 16.8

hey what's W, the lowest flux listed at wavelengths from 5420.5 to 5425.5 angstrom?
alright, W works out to 17.6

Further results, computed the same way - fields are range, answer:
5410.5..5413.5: 16.1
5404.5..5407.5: 16.2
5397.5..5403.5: 16.5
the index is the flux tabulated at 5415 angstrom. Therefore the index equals 17.7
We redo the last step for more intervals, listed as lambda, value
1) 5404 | 16.5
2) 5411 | 16.1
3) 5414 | 17.3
